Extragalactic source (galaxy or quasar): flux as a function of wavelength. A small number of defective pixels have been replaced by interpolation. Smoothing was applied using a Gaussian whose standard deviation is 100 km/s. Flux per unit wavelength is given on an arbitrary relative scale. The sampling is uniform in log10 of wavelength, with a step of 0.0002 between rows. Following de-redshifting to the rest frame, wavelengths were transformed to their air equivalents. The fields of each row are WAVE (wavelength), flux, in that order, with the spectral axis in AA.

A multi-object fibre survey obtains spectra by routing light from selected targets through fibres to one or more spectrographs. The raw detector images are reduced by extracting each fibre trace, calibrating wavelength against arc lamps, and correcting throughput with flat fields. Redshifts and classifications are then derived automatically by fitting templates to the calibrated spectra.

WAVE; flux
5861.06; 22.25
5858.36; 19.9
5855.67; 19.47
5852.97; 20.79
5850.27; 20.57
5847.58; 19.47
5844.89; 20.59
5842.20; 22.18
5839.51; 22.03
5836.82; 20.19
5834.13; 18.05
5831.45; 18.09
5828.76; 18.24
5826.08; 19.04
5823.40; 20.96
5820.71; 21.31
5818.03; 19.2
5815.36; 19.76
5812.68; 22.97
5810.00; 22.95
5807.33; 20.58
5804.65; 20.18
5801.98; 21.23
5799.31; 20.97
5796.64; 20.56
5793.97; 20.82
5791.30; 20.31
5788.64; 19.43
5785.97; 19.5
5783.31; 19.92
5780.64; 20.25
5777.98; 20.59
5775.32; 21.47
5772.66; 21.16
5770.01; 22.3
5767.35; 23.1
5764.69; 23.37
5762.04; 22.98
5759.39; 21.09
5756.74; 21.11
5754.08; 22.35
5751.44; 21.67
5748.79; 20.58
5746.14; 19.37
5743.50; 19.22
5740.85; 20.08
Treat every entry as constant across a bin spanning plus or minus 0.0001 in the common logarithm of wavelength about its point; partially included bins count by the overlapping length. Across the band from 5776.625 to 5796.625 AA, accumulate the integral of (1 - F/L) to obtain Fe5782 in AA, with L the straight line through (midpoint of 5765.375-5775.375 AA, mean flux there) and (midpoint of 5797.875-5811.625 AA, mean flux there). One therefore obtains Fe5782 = 1.4 AA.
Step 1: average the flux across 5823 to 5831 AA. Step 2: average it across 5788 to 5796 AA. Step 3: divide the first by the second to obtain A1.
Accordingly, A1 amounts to 0.9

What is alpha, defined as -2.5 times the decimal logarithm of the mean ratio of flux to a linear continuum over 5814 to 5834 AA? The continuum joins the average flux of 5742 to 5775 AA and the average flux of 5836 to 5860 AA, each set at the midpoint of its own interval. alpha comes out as 0.077 mag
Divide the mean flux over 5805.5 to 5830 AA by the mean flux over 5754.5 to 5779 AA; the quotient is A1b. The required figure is 0.94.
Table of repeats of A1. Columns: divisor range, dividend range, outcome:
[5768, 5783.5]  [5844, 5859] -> 0.95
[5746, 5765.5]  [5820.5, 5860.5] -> 0.93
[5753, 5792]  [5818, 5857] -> 0.94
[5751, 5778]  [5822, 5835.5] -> 0.86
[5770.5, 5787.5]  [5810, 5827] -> 1.01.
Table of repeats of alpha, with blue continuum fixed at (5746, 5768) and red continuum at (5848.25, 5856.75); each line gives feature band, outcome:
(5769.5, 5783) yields 0.03 mag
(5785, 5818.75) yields 0.02 mag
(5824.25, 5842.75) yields 0.05 mag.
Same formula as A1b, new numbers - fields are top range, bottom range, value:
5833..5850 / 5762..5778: 0.92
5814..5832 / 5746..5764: 0.91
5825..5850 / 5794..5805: 0.95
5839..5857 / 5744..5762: 0.98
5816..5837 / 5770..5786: 0.93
